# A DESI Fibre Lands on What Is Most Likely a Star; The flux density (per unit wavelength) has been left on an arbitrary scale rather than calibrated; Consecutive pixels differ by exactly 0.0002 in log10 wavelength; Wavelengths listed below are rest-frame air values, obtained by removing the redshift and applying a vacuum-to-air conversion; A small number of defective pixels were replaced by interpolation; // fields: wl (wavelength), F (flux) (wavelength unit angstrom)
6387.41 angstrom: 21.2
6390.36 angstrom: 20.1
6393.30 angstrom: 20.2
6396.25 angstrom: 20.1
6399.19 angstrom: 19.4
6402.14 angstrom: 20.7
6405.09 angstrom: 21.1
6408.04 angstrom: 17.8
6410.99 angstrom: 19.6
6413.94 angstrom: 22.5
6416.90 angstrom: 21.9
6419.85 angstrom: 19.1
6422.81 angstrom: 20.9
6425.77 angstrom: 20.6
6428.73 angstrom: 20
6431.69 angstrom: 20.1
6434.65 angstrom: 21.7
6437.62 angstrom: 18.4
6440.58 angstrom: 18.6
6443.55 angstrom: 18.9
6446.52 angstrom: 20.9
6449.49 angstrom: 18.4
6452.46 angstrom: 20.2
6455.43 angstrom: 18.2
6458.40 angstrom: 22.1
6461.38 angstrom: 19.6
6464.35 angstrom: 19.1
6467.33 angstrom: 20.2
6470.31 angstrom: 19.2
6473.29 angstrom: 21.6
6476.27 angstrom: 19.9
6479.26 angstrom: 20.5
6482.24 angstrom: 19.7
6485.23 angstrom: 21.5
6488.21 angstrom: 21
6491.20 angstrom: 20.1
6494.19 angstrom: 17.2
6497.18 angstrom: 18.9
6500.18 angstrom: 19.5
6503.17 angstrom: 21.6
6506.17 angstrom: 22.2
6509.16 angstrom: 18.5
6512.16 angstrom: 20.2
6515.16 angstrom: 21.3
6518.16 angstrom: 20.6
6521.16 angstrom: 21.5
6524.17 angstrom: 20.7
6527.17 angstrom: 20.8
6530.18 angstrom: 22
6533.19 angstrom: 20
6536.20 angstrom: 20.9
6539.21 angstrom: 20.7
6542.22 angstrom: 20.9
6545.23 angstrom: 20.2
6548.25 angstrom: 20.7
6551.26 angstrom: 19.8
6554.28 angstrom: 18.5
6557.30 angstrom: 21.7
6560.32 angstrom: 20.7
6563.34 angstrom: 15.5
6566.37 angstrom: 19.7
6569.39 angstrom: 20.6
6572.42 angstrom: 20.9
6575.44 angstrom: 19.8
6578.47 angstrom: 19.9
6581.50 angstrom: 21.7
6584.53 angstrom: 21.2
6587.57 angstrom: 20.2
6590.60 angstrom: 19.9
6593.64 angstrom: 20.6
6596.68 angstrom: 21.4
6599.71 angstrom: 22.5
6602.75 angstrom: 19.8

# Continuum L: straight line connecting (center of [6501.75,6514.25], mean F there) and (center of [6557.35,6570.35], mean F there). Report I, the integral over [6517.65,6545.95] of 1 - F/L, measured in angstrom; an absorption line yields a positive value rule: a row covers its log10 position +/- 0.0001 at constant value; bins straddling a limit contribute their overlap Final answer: -1.1 angstrom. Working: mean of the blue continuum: 20.7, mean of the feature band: 20.9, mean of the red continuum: 19.4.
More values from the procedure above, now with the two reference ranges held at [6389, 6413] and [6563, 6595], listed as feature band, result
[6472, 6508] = -0.42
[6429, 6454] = 0.41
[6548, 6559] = 0.00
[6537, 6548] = -0.28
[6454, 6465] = 0.11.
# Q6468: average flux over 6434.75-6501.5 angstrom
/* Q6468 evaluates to 19.8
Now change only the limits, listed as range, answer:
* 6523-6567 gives 20.2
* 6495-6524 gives 20.4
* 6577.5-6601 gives 20.9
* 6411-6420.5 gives 21.1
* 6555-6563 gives 20.1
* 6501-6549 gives 20.8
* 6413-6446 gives 20.2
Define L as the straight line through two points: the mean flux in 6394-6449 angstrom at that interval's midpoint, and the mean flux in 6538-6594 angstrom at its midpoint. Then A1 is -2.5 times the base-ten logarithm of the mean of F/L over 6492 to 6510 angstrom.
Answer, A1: 0.02 mag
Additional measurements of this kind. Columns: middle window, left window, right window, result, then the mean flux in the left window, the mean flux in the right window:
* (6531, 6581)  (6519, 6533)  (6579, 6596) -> 0.04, 21.1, 20.7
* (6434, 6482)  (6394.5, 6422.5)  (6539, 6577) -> 0.02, 20.3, 20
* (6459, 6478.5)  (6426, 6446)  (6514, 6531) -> 0.01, 19.7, 21.1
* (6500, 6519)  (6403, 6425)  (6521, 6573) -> -0.02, 20.4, 20.3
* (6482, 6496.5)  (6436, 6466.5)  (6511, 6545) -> 0.02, 19.5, 20.9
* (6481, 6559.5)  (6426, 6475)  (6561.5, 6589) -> -0.03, 19.8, 20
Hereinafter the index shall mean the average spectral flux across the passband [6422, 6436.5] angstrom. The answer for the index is 20.6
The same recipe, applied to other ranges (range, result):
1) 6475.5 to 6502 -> 19.8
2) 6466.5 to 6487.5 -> 20.4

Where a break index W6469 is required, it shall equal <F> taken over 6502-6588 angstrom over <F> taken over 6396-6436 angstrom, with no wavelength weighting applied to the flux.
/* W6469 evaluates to 1.00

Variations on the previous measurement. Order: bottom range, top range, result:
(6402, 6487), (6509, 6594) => 1.01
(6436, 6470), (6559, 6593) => 1.03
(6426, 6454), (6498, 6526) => 1.05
